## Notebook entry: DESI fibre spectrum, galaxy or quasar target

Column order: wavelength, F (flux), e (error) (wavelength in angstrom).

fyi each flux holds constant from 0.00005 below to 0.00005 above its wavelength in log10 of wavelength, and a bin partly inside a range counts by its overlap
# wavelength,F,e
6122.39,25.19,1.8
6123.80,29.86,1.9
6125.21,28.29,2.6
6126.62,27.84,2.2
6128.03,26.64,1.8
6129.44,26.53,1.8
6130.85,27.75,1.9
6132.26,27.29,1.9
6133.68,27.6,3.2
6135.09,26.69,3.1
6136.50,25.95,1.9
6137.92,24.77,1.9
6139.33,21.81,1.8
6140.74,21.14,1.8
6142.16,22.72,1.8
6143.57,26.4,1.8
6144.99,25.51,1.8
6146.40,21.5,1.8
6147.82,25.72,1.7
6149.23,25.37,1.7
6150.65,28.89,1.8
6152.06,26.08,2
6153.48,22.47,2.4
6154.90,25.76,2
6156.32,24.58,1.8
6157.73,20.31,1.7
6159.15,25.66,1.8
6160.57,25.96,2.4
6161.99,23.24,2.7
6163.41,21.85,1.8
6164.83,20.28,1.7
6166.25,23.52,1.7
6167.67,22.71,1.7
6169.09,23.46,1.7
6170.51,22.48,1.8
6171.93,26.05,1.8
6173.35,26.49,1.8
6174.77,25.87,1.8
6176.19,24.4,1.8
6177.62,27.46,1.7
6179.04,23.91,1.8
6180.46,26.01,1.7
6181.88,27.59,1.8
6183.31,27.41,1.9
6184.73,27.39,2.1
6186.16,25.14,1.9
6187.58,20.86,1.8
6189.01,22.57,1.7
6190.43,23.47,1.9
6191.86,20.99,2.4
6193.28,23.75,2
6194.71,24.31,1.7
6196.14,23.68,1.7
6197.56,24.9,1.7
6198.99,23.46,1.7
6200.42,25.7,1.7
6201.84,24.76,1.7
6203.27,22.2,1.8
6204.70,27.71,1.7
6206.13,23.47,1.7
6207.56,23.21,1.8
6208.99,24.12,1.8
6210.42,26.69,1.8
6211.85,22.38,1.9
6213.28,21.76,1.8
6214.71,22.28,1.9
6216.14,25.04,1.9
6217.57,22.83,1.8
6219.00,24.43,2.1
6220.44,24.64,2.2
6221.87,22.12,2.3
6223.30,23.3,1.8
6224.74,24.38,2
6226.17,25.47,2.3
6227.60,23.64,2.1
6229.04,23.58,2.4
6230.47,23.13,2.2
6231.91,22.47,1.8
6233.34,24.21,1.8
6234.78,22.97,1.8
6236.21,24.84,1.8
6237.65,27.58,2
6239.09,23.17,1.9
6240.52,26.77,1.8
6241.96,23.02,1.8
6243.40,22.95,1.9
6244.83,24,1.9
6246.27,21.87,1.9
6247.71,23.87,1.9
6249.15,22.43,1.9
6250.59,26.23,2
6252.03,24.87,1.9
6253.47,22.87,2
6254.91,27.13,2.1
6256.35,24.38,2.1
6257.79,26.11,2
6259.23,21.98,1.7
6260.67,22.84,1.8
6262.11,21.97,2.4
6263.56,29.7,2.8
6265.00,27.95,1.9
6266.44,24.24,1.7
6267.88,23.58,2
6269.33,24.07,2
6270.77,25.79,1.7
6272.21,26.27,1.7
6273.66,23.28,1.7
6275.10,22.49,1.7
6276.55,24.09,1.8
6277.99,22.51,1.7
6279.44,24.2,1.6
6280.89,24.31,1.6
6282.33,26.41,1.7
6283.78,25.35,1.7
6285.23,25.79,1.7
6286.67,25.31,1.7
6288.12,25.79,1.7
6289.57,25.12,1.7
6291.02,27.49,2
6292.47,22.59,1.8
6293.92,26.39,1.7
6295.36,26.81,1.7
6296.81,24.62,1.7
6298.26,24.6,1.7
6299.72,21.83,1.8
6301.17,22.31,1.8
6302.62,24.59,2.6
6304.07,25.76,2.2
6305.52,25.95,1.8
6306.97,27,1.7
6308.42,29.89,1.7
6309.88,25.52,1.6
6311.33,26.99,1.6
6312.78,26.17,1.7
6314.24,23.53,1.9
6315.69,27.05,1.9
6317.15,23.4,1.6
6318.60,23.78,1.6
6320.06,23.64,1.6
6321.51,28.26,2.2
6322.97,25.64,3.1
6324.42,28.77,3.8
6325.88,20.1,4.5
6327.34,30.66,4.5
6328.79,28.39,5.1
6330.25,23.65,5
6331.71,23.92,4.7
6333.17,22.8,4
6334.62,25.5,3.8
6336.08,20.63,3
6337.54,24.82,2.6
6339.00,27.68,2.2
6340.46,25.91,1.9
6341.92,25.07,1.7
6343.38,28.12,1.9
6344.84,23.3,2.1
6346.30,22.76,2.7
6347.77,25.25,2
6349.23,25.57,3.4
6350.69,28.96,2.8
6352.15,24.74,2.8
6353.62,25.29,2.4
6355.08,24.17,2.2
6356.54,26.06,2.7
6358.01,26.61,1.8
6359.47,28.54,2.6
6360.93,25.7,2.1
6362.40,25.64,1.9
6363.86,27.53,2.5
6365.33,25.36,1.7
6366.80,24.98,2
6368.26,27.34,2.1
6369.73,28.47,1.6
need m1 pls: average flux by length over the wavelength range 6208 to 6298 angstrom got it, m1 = 24.4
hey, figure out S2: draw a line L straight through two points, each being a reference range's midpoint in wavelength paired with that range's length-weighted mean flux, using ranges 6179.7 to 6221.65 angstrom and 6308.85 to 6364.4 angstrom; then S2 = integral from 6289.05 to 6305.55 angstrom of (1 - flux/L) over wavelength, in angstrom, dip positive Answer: 0.2 angstrom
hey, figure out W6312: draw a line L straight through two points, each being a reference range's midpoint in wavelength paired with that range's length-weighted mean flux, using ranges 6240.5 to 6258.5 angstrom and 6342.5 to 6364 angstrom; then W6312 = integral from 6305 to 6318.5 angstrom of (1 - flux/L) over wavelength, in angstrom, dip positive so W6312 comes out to -0.5 angstrom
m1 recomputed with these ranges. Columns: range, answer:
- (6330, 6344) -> 24.8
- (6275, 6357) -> 25.2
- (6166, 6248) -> 24.2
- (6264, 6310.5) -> 25.1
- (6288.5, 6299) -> 25.4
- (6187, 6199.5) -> 23.1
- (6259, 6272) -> 24.9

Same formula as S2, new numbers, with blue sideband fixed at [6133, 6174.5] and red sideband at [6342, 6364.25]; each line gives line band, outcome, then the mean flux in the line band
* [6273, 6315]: 0.5 angstrom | 25.1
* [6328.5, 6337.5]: 0.6 angstrom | 24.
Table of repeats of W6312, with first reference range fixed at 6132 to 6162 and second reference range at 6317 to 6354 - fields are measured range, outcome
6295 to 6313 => -0.21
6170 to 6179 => -0.20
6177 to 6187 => -0.59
